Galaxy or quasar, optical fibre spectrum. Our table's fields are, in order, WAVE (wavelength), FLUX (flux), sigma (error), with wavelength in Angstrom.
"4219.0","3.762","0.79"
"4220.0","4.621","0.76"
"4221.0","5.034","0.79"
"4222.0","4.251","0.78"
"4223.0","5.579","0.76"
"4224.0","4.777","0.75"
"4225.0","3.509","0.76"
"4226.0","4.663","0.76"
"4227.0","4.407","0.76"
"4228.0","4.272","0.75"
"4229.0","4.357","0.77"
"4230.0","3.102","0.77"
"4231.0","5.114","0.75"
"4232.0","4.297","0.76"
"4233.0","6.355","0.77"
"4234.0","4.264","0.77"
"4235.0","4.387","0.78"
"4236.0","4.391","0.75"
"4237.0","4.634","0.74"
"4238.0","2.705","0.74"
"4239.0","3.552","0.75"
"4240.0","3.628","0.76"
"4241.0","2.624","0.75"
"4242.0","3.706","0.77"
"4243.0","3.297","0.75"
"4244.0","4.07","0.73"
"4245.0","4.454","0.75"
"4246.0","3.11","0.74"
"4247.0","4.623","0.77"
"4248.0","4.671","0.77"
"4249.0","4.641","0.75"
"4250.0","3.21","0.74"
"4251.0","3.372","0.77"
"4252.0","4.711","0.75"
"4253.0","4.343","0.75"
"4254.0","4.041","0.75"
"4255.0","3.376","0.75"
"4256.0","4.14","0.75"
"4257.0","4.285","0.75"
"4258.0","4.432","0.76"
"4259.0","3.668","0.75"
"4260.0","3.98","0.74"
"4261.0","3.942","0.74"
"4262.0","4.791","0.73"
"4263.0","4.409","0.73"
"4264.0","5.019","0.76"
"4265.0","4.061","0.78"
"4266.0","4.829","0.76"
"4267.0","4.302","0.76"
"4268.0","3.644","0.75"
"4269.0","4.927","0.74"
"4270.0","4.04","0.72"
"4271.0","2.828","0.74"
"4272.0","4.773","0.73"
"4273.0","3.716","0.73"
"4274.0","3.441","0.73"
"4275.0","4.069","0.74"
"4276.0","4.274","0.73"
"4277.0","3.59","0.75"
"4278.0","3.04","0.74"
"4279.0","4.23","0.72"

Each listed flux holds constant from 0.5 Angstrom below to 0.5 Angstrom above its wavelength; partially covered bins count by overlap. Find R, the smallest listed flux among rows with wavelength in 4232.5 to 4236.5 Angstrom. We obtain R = 4.264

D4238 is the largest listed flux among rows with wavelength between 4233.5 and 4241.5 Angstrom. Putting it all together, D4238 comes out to 4.634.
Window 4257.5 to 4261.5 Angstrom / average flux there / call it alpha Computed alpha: 4.01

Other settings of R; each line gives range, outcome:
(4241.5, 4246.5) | 3.11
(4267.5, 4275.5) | 2.828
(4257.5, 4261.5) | 3.668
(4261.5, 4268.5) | 3.644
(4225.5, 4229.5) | 4.272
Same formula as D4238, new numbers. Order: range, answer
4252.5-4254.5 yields 4.343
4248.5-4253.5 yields 4.711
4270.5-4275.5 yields 4.773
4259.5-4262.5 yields 4.791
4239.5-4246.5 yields 4.454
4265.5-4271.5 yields 4.927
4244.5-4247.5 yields 4.623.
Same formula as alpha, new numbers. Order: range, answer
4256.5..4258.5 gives 4.36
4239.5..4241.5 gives 3.13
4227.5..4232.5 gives 4.23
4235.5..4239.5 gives 3.82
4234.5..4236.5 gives 4.39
